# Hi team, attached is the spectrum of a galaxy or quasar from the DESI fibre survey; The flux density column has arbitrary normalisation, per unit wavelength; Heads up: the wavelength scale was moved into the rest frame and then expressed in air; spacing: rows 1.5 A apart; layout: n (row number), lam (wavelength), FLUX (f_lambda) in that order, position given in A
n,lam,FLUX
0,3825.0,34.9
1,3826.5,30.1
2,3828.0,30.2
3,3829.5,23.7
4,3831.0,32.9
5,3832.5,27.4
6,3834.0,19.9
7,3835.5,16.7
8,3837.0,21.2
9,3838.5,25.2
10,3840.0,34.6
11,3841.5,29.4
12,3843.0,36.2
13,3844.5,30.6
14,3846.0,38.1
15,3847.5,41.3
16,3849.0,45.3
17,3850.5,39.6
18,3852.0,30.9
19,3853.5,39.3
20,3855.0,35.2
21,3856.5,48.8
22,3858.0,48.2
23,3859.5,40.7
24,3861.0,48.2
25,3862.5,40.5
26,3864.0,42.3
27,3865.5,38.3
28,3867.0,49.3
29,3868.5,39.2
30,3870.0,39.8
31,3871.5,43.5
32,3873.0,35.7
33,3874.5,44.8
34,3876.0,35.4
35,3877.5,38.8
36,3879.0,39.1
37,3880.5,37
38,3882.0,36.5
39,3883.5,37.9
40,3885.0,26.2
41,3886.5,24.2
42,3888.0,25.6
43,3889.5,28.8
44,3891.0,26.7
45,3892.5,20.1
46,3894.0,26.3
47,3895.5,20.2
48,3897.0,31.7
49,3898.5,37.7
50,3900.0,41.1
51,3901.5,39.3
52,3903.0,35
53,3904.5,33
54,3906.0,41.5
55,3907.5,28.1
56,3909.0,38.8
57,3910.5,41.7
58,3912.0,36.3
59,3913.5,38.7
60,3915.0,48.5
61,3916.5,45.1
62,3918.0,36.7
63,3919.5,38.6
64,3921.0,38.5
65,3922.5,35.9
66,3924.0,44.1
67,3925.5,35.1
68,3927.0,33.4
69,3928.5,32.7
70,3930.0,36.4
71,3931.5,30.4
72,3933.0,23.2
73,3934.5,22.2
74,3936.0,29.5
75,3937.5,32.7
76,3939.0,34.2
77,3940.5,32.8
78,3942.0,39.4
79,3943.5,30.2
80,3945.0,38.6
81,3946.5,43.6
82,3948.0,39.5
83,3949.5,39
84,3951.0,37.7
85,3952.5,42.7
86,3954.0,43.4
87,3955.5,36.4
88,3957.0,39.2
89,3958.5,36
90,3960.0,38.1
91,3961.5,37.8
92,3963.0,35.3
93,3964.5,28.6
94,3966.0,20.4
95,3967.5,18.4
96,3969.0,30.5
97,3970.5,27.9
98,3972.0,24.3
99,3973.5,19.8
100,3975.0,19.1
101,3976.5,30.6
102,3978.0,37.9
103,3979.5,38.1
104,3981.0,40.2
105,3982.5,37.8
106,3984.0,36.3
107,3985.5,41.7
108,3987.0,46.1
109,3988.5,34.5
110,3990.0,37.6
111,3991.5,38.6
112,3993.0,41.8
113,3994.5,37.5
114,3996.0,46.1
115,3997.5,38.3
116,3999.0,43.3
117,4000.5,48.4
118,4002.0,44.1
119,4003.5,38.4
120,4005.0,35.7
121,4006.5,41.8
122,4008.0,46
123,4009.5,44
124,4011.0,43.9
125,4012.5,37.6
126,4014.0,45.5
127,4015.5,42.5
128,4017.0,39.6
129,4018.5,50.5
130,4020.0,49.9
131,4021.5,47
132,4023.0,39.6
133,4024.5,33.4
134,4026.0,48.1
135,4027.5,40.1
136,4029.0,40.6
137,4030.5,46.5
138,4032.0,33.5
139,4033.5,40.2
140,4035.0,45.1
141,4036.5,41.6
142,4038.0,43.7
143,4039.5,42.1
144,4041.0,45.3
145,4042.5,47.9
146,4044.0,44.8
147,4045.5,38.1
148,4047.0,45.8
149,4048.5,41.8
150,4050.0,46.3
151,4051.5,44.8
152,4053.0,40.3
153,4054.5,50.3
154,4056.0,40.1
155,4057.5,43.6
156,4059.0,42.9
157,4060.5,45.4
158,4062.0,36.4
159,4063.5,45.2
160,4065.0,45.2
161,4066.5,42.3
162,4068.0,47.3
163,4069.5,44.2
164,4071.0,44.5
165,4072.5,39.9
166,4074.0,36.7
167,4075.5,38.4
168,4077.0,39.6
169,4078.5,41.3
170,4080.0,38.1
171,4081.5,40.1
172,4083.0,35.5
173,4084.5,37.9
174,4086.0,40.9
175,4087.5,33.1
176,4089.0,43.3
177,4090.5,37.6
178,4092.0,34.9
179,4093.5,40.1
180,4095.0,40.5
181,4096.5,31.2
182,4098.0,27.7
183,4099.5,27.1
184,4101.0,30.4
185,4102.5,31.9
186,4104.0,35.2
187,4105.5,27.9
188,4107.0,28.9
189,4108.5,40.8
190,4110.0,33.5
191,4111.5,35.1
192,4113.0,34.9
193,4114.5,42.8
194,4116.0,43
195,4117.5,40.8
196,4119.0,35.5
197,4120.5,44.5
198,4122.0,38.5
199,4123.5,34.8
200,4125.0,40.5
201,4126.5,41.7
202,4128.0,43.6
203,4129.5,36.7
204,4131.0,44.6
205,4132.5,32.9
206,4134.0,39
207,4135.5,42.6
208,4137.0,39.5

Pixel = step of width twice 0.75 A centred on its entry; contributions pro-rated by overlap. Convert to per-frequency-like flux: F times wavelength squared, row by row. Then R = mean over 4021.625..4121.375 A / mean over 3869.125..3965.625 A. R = 1.2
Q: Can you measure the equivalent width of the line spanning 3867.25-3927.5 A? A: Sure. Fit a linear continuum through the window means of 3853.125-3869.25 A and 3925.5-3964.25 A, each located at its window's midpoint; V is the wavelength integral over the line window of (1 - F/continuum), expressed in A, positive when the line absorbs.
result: 5.7 A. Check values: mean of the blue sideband 42.8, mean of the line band 35.7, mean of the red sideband 35.3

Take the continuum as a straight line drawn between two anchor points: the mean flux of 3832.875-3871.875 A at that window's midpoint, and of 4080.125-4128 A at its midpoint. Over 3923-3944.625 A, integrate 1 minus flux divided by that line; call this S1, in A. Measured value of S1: 2.4 A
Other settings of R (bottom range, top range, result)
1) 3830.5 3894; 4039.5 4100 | 1.29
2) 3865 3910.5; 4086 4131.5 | 1.18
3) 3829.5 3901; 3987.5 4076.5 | 1.33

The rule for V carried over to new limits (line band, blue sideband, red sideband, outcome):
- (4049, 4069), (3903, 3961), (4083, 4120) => -4.4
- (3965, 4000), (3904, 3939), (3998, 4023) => 5.9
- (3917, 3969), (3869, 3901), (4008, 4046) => 3.4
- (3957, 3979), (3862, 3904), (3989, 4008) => 5.6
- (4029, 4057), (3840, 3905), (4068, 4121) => -4.7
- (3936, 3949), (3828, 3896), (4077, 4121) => -0.3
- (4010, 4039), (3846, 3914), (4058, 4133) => -3.6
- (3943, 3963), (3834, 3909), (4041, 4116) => -1.0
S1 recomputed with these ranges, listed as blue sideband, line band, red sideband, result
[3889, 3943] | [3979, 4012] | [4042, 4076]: -1.4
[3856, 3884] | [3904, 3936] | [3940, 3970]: 1.5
